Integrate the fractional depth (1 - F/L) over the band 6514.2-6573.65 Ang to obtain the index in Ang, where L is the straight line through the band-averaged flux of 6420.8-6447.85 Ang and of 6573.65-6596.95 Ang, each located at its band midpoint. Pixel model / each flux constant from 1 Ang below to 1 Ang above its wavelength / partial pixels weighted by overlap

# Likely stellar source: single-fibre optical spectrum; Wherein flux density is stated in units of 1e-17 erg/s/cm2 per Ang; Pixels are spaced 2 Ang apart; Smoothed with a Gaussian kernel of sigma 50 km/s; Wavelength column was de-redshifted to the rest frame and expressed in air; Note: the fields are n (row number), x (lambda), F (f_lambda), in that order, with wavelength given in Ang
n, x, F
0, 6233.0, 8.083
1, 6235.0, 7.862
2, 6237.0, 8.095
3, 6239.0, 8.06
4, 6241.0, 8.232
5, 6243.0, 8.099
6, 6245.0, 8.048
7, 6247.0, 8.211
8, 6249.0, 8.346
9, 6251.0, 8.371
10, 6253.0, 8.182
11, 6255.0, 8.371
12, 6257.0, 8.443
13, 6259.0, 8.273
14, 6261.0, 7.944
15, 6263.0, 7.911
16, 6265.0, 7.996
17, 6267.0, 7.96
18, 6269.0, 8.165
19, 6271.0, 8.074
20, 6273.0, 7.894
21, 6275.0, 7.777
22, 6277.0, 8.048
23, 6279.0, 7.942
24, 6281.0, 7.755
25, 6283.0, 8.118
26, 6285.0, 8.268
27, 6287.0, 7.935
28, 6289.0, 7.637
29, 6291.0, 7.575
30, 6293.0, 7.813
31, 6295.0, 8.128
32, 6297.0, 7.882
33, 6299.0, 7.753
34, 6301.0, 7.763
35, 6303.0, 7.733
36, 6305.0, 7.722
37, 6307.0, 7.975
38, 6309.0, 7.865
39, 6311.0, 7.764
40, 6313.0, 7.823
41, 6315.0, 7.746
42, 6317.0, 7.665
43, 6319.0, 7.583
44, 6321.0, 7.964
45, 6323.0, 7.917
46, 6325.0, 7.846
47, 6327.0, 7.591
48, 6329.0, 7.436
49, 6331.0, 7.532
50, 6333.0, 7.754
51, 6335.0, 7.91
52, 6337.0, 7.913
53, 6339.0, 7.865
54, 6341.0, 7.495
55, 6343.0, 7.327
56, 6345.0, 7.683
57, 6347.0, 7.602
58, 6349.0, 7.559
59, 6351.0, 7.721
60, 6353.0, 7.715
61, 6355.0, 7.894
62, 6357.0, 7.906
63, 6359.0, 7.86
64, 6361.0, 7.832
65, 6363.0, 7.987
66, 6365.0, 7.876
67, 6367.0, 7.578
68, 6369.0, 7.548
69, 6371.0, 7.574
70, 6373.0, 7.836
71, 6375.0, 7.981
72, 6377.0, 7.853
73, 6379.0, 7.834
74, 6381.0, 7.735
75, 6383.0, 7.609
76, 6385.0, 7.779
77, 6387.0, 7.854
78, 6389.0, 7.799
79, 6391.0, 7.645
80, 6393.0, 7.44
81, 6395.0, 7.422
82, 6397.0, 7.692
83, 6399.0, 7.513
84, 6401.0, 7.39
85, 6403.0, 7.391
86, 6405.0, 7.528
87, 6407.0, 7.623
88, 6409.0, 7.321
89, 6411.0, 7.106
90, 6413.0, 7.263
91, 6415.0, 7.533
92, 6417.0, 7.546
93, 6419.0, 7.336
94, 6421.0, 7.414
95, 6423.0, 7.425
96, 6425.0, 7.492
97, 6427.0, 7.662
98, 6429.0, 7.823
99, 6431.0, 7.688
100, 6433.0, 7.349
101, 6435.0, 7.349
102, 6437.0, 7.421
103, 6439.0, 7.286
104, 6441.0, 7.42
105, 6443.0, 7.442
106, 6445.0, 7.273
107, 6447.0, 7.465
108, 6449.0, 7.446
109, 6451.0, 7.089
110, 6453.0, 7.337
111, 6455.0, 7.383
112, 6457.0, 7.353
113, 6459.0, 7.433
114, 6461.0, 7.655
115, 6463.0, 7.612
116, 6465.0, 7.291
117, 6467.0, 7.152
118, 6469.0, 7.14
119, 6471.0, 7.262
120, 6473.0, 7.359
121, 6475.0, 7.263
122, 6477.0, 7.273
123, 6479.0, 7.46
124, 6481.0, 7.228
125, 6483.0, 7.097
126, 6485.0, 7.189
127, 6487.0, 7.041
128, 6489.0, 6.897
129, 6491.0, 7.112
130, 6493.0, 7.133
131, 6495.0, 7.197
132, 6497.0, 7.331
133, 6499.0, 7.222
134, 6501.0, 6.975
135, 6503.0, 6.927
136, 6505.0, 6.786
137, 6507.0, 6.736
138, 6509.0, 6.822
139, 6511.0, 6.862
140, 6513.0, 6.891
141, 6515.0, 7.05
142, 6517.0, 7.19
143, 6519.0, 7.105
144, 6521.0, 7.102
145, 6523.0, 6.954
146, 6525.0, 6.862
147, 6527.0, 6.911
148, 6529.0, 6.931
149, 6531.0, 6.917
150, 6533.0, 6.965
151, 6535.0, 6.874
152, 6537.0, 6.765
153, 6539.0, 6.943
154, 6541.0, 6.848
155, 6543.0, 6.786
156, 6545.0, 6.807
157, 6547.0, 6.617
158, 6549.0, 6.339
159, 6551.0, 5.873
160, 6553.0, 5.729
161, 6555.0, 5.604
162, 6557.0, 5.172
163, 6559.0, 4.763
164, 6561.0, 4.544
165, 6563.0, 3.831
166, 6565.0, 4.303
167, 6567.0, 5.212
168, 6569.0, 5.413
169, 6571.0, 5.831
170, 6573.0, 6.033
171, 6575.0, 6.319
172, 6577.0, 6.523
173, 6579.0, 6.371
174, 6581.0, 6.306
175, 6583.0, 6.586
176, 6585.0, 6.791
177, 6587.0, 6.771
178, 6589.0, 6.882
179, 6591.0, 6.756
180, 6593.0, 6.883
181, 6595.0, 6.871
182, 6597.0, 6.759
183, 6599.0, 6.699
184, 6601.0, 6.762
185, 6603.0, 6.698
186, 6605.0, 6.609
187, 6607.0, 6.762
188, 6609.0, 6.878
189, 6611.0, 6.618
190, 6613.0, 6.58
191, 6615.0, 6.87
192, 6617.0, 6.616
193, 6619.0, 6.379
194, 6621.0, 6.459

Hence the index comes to 5.8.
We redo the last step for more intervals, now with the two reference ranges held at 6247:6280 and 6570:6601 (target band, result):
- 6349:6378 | -0.6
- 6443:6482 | -1.0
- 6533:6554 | 0.6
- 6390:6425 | -0.1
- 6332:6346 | 0.1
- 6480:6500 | -0.3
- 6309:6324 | 0.1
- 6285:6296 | 0.2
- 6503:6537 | -0.3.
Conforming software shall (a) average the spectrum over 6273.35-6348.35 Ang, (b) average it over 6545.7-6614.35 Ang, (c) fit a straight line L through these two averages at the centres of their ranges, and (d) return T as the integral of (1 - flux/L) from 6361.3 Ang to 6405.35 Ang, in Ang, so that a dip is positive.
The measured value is -2.0 Ang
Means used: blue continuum 7.79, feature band 7.68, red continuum 6.14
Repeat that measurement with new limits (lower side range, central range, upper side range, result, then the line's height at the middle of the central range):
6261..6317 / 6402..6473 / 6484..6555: -1.8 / 7.22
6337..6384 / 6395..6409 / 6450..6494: 0.1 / 7.56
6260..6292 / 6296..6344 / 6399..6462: 0.3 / 7.79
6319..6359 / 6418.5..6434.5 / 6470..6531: -0.3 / 7.37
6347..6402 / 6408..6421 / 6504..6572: 0.0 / 7.37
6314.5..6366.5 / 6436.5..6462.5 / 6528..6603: -1.4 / 7.01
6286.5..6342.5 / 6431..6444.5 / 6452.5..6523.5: -0.1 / 7.34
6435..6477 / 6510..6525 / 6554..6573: -2.5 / 6.02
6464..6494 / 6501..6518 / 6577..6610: 0.4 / 7.06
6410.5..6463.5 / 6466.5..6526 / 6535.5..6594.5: -2.5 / 6.8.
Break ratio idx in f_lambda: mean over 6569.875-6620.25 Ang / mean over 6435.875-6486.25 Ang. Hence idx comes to 0.90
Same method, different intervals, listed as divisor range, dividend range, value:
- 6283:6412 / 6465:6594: 0.86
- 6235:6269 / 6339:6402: 0.94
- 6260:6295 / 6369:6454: 0.95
